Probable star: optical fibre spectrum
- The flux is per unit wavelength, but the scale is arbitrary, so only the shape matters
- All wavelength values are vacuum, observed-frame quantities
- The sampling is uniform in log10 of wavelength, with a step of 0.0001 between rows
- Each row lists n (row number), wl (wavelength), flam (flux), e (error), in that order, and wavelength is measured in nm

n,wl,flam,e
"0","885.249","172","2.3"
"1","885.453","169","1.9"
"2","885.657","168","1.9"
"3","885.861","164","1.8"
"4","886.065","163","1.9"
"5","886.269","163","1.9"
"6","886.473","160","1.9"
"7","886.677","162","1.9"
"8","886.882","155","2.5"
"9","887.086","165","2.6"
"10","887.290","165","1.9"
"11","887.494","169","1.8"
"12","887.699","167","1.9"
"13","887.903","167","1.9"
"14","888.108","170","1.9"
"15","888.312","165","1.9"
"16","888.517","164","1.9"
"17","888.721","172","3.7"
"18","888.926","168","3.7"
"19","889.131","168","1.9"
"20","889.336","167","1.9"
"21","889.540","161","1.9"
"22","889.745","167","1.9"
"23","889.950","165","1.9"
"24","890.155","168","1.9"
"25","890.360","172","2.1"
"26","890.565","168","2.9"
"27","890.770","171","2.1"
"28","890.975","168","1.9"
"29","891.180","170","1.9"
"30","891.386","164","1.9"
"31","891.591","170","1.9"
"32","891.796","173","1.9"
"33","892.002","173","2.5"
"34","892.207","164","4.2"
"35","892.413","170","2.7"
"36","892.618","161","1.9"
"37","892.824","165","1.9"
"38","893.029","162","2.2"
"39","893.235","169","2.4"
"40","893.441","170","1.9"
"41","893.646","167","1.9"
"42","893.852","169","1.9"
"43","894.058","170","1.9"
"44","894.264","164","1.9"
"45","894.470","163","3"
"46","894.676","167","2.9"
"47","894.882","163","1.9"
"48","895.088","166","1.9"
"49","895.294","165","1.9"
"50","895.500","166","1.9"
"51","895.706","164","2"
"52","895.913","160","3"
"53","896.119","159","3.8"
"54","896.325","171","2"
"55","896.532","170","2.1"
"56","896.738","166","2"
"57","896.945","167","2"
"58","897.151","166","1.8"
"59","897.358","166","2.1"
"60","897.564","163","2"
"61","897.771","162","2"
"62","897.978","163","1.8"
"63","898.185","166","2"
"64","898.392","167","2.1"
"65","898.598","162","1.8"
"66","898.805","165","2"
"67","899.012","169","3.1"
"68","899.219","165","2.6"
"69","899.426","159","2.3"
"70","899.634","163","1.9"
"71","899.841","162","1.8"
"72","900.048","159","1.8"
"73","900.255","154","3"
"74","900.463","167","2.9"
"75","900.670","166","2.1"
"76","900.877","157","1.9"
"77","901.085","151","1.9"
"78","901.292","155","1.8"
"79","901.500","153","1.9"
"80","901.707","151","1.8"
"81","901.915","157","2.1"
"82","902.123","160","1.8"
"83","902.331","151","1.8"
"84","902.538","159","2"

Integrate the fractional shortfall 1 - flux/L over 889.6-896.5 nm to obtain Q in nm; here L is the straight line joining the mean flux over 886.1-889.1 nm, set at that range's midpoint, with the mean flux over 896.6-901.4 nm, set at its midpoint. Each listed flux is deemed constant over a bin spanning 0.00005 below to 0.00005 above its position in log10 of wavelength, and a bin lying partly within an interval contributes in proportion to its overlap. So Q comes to -0.12 nm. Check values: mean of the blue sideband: 165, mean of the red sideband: 163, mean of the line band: 167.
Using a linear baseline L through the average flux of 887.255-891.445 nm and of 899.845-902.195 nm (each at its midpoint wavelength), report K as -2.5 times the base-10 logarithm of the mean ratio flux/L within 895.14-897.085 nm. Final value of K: -0.02 mag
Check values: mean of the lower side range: 167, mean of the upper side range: 157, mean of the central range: 165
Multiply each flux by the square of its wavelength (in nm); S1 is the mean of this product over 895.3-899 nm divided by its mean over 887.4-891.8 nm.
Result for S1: 1.0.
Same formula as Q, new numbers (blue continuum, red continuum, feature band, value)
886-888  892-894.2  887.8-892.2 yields -0.07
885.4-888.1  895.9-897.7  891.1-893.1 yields -0.03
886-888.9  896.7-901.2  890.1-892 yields -0.06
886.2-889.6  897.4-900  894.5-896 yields 0.00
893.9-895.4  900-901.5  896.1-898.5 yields -0.05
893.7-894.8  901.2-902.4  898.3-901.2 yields -0.07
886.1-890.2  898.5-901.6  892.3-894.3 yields -0.04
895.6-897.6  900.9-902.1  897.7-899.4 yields -0.04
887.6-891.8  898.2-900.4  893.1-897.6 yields -0.03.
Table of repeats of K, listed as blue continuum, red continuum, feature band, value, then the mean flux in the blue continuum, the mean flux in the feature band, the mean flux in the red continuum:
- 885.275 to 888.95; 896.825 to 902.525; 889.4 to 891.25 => -0.02 mag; 165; 168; 161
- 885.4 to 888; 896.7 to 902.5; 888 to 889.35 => -0.03 mag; 164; 168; 161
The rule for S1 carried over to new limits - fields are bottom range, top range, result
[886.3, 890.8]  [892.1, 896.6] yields 1.01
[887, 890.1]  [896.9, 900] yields 1.01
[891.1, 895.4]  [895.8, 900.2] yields 0.99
